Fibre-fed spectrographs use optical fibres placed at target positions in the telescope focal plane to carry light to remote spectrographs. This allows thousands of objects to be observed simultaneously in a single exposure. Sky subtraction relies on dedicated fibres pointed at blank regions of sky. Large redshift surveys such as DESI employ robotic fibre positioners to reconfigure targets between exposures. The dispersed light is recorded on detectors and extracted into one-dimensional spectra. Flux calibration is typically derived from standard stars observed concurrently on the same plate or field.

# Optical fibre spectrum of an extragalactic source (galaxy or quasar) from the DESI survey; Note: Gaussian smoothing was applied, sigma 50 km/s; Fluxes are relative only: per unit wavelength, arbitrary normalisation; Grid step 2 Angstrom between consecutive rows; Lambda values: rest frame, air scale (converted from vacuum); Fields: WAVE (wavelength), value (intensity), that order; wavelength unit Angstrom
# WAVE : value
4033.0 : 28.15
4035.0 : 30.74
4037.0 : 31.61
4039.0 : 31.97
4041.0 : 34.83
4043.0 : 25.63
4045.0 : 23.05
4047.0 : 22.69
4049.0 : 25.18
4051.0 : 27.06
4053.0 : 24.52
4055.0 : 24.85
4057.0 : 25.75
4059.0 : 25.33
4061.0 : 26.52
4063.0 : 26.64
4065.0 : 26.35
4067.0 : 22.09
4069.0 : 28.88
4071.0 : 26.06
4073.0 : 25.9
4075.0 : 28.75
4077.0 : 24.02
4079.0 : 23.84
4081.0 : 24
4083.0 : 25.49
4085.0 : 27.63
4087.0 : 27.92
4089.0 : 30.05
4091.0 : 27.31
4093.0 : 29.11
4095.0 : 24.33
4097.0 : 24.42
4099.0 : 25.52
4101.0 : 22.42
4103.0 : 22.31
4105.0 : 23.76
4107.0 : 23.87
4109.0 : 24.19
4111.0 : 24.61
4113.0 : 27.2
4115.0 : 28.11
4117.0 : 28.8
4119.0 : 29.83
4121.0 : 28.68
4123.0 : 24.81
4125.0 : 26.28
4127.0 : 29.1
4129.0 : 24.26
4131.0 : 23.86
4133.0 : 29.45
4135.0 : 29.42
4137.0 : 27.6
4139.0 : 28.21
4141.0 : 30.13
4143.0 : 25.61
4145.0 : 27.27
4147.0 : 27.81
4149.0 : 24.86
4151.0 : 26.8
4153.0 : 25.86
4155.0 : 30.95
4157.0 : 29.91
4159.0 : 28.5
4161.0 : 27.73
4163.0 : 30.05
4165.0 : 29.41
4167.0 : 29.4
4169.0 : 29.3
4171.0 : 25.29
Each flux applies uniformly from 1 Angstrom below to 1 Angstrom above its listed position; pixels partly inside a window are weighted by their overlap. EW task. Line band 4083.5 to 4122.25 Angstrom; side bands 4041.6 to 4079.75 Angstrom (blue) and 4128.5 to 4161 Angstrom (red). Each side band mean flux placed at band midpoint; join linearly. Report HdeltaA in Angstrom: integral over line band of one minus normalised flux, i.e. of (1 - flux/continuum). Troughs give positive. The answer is 0.4 Angstrom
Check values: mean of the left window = 25.5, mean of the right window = 27.6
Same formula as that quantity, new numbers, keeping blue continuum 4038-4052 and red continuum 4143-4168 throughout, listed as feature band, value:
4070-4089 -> 0.91 Angstrom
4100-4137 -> 2.14 Angstrom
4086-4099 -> 0.25 Angstrom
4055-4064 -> 0.46 Angstrom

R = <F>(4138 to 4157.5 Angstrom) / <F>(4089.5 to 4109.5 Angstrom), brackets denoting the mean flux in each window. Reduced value 1.1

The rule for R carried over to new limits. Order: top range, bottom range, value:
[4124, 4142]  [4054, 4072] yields 1.07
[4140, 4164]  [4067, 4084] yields 1.09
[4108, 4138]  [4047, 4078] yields 1.05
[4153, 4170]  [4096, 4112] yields 1.22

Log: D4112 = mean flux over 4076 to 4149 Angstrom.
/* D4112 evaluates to 26.4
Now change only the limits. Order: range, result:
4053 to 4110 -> 25.6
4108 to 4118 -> 26.6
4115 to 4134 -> 27.3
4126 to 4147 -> 27.5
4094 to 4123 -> 25.5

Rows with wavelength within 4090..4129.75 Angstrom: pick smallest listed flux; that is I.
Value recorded 22.31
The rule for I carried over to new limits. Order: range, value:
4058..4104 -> 22.09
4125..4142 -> 23.86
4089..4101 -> 22.42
